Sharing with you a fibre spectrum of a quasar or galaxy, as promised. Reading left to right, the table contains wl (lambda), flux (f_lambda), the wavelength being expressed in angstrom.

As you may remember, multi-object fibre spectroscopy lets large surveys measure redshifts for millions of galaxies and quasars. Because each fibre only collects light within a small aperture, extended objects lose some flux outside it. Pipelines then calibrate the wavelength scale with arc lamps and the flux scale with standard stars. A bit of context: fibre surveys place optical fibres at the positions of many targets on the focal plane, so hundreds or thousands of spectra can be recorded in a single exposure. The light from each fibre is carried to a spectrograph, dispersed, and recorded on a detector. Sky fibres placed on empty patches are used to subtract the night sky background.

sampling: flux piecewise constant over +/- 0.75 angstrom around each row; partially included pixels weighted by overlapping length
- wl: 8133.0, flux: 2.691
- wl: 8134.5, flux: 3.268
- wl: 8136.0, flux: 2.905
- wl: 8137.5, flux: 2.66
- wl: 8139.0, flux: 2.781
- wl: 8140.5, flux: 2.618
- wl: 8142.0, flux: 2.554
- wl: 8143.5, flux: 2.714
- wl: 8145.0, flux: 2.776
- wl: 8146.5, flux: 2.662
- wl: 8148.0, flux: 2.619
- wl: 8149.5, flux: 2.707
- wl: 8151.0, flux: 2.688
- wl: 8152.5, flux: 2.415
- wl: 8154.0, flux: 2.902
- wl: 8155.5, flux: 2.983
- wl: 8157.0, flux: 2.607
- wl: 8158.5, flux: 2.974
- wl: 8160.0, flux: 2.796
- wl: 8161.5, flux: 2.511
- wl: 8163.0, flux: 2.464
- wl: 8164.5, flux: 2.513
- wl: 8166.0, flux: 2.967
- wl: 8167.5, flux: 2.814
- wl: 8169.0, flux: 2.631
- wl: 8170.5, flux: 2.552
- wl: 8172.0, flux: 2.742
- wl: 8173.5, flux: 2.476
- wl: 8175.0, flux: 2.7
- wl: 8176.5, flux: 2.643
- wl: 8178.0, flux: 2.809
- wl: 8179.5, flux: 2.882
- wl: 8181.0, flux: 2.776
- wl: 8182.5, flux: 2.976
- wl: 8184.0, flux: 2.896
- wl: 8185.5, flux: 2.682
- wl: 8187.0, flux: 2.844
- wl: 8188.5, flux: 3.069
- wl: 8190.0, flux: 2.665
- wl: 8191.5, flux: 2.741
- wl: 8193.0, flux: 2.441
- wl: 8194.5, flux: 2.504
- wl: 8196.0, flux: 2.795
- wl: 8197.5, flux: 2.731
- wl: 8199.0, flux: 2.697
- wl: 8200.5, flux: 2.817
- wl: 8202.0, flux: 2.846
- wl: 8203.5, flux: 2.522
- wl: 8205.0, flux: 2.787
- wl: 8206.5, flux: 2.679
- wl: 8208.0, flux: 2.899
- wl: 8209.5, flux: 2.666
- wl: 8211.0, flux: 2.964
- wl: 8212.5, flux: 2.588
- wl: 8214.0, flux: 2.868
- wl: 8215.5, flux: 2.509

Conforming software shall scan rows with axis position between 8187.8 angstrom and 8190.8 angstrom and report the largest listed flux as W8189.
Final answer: 3.069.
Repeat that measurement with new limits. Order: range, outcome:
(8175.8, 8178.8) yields 2.809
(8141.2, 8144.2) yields 2.714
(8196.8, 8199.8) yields 2.731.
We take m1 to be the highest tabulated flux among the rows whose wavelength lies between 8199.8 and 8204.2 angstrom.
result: 2.846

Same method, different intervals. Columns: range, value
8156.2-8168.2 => 2.974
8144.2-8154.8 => 2.902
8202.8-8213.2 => 2.964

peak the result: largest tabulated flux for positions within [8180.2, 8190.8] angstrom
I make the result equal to 3.069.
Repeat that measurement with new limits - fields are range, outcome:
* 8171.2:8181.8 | 2.882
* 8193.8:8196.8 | 2.795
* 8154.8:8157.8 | 2.983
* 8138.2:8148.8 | 2.781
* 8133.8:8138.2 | 3.268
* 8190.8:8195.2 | 2.741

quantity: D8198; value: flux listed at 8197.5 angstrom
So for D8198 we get 2.731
